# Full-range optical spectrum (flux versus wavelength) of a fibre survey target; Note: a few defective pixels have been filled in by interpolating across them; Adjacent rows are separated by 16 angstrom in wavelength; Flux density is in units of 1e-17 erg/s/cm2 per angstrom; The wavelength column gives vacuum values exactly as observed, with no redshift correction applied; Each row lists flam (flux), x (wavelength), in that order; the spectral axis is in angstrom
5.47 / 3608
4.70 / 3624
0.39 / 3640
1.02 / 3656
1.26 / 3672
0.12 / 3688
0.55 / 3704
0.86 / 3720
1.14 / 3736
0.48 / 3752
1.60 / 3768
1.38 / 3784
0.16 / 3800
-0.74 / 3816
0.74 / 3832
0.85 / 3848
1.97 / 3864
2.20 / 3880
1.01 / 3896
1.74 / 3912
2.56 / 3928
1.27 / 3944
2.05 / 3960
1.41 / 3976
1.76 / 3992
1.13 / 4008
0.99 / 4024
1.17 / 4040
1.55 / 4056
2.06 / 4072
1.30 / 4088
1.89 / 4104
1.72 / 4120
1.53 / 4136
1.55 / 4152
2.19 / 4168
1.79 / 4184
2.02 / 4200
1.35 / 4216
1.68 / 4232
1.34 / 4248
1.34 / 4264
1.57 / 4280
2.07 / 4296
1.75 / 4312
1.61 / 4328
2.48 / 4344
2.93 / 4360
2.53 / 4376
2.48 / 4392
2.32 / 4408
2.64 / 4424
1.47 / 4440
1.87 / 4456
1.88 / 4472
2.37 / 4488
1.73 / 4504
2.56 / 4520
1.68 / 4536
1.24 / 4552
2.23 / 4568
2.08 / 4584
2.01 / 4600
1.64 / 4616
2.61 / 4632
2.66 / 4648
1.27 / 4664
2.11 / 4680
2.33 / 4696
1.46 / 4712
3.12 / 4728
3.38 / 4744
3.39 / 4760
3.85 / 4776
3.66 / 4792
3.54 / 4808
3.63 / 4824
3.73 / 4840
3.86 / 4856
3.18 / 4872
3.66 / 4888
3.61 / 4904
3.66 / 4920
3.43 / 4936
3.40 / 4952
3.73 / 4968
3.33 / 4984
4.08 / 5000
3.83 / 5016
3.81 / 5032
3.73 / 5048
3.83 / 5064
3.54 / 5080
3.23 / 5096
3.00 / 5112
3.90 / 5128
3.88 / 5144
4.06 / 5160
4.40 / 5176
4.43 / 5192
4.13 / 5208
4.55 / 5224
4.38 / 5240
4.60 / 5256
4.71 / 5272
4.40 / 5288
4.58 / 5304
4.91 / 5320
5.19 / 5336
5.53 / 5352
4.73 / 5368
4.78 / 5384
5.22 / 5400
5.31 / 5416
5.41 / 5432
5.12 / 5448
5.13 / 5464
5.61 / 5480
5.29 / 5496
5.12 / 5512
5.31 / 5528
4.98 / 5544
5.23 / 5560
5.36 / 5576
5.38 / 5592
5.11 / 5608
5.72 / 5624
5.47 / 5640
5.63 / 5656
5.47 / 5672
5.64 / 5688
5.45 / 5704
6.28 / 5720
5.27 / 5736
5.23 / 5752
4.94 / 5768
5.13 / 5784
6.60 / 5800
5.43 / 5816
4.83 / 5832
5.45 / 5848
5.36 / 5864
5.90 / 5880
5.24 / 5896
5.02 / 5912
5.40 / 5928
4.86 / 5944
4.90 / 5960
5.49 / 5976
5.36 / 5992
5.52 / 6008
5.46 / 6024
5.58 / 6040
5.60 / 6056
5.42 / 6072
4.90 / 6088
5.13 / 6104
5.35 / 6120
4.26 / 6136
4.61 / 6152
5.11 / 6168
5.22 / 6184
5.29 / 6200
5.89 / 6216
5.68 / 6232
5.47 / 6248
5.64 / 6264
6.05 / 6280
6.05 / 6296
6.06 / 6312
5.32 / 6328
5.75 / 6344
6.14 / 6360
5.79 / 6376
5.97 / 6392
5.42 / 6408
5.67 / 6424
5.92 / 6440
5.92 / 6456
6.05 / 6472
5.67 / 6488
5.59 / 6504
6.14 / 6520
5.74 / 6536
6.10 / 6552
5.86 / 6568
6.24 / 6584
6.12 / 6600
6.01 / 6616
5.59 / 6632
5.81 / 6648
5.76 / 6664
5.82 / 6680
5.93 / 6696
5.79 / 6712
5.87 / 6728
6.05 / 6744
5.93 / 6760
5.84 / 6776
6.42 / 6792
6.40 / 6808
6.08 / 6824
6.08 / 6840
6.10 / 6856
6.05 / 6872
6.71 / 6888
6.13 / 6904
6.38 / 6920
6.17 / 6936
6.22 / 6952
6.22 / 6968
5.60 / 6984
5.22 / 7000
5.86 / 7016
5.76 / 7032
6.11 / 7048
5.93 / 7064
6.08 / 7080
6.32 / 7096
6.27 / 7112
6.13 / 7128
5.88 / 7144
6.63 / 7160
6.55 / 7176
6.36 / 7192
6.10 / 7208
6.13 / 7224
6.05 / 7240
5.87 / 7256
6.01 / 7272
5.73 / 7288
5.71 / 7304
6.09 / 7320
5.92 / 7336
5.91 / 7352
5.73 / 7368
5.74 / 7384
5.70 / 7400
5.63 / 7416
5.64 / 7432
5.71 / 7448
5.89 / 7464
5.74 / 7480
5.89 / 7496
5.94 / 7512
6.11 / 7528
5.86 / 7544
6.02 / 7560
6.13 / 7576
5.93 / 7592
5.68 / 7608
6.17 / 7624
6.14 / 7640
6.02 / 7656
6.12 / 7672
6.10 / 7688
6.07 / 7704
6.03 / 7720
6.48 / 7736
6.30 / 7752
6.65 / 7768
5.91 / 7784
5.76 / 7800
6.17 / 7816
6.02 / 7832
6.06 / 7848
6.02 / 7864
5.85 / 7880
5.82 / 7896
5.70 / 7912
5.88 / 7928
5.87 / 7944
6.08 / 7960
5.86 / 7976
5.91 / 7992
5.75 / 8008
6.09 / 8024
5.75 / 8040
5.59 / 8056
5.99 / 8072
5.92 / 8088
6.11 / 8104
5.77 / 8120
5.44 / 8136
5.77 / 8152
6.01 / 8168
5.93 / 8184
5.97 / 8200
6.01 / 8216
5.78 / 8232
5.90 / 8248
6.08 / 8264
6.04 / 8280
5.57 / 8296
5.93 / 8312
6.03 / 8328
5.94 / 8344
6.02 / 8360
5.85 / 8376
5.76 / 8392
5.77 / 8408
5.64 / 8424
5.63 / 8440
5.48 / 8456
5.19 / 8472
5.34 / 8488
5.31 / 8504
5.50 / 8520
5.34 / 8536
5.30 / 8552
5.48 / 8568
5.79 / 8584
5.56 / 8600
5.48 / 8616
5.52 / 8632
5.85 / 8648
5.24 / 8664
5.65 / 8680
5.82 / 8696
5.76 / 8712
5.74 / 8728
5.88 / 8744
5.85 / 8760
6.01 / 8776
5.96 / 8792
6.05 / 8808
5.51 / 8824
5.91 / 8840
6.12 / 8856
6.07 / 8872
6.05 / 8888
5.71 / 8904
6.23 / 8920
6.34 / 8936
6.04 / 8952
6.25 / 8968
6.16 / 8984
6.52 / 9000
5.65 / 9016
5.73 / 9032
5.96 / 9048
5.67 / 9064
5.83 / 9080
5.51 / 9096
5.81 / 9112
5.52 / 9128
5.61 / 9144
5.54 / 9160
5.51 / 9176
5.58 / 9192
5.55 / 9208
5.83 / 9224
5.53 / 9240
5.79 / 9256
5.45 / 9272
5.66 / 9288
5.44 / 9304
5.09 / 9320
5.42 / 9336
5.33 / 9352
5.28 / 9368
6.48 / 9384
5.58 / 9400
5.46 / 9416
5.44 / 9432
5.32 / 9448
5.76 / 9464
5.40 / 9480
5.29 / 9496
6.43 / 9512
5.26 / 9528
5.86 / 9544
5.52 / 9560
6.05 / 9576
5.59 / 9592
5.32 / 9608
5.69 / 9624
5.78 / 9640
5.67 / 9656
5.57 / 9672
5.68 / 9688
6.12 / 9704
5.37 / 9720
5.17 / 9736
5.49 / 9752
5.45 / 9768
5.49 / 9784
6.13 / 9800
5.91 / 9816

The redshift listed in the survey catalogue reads 0.187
